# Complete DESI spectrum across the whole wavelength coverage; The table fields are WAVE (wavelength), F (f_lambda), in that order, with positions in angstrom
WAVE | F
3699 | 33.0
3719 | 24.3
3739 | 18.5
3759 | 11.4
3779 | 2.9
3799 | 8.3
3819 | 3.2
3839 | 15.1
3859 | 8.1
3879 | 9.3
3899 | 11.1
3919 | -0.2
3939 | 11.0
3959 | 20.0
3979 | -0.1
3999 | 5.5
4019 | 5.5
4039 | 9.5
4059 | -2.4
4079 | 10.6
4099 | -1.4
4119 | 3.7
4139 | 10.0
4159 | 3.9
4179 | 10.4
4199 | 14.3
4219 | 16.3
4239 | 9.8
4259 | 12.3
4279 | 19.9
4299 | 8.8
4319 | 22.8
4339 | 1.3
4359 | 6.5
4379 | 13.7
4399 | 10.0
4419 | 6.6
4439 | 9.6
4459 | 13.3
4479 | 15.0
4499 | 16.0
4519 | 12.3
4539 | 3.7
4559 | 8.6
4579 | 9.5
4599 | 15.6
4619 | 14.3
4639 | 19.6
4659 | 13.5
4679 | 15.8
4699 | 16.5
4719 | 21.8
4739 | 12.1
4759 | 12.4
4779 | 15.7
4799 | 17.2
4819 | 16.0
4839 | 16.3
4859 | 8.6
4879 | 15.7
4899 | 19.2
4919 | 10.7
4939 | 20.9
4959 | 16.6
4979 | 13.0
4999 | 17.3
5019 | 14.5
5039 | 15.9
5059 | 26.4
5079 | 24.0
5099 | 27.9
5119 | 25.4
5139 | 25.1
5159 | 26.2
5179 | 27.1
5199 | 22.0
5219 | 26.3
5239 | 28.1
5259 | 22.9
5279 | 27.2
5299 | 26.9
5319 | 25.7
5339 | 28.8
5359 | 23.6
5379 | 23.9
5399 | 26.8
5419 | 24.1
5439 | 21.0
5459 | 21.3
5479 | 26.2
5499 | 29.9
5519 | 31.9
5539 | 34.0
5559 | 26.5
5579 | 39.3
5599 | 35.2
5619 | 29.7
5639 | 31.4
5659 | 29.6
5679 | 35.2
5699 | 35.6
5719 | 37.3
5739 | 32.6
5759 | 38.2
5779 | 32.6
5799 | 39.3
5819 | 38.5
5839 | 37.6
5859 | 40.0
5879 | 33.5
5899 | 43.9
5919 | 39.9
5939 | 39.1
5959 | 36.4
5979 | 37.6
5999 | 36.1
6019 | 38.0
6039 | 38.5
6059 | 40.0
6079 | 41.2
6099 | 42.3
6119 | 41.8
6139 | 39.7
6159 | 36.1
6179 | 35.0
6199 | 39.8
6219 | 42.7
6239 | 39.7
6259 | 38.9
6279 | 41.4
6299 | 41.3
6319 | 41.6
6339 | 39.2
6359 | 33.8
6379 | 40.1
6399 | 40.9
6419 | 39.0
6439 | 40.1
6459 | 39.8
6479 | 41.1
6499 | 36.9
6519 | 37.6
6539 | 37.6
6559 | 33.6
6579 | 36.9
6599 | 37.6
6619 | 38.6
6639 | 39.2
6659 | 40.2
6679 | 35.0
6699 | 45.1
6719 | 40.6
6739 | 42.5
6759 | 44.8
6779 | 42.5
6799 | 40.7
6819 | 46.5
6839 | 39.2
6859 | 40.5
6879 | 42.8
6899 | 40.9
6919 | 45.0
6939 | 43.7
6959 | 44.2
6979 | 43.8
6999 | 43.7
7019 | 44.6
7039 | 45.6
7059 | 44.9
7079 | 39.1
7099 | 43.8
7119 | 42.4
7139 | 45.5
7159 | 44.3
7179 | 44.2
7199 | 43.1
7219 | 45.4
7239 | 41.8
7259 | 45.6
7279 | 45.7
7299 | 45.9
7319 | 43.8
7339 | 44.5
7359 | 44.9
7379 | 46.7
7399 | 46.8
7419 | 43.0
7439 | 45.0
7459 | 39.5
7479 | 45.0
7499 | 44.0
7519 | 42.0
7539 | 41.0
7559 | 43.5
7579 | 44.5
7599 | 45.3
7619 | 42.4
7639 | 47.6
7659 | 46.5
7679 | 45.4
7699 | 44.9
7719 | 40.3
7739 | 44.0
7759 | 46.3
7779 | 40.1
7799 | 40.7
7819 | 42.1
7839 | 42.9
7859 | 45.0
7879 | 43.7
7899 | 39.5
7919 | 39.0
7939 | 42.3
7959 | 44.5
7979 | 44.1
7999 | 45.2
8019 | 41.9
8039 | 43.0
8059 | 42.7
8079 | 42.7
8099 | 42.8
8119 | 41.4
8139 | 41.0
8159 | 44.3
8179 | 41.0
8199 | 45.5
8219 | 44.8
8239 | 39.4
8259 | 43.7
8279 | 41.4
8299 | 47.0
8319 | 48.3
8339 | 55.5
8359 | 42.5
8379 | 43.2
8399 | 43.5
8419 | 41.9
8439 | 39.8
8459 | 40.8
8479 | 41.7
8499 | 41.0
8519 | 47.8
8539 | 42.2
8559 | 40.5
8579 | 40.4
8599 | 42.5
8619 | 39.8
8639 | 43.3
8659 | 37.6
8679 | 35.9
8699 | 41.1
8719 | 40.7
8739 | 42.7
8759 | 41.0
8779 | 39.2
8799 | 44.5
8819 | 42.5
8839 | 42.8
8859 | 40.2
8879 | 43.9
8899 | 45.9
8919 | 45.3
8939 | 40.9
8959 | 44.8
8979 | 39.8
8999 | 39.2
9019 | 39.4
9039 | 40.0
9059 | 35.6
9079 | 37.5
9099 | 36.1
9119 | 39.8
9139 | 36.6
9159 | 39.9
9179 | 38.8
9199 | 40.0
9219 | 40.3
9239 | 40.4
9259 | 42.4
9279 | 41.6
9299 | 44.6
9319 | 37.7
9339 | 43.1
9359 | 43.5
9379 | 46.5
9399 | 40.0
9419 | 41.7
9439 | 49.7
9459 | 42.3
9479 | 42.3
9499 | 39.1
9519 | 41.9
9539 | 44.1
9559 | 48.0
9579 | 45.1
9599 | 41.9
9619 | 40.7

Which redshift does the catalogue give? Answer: 0.27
